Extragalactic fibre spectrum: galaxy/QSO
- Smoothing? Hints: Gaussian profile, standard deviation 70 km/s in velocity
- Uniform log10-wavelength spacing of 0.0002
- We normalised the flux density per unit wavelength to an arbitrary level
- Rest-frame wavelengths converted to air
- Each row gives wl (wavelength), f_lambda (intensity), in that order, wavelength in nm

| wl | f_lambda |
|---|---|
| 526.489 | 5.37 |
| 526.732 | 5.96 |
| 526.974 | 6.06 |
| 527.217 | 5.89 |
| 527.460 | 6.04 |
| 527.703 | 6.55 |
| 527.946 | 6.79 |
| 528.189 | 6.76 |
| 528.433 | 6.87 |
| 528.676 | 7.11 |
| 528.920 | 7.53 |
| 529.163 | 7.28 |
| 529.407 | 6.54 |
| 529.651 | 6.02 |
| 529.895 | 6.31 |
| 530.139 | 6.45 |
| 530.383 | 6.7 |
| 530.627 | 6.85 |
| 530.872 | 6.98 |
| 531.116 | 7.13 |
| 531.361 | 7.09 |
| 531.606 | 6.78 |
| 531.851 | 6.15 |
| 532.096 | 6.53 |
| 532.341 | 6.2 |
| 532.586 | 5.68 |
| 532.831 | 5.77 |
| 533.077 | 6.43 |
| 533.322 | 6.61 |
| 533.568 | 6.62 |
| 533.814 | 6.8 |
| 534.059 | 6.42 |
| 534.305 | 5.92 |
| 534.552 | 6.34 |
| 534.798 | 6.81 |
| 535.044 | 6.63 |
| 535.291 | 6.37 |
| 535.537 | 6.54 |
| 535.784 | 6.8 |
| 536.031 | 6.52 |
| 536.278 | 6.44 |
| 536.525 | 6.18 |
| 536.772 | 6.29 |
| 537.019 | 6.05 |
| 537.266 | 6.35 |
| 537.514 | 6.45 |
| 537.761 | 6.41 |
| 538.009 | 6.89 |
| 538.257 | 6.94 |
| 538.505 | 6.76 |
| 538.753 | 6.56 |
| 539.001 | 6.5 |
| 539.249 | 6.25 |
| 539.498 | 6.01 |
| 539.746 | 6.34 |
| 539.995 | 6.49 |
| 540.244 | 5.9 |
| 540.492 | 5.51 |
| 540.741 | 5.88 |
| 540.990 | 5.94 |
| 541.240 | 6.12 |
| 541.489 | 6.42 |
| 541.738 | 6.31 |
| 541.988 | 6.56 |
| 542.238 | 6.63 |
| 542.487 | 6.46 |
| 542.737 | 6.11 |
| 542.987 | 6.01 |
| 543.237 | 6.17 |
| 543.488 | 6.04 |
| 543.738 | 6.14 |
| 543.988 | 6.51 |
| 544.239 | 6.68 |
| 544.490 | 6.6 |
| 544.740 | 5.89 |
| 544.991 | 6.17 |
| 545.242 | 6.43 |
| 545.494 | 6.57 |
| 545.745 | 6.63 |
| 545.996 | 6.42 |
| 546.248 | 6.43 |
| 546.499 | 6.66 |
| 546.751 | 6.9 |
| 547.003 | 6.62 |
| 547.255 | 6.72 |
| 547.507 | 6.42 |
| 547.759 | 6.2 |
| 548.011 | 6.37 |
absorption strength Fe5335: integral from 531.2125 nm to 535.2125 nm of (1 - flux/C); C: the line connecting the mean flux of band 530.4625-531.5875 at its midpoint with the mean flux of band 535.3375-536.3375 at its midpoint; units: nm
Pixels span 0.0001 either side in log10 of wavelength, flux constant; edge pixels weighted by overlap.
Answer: 0.213 nm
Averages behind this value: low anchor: 6.98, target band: 6.43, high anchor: 6.57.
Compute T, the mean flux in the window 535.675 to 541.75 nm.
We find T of 6.33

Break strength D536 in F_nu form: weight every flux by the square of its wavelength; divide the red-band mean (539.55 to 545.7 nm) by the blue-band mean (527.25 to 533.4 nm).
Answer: 0.99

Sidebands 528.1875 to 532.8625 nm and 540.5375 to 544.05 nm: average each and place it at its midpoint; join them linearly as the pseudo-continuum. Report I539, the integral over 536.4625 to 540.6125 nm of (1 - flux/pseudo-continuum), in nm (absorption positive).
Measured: 0.003 nm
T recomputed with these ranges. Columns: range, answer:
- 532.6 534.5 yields 6.33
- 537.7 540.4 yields 6.45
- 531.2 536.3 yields 6.45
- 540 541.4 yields 5.94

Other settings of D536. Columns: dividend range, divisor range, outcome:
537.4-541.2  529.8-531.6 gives 0.96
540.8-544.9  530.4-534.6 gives 1.00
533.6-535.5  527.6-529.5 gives 0.96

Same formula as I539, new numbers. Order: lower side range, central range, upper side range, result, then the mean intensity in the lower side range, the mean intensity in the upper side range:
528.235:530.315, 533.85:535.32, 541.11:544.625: 0.03 nm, 6.76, 6.34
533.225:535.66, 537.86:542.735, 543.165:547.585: 0.11 nm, 6.5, 6.45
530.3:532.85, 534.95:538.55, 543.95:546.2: 0.00 nm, 6.56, 6.43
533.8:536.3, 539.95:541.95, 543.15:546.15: 0.10 nm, 6.5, 6.36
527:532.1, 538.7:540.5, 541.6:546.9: 0.07 nm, 6.67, 6.4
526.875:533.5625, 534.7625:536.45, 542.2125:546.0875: -0.02 nm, 6.56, 6.33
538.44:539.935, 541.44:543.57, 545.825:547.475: 0.06 nm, 6.39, 6.61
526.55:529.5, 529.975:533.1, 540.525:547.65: 0.01 nm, 6.59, 6.36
